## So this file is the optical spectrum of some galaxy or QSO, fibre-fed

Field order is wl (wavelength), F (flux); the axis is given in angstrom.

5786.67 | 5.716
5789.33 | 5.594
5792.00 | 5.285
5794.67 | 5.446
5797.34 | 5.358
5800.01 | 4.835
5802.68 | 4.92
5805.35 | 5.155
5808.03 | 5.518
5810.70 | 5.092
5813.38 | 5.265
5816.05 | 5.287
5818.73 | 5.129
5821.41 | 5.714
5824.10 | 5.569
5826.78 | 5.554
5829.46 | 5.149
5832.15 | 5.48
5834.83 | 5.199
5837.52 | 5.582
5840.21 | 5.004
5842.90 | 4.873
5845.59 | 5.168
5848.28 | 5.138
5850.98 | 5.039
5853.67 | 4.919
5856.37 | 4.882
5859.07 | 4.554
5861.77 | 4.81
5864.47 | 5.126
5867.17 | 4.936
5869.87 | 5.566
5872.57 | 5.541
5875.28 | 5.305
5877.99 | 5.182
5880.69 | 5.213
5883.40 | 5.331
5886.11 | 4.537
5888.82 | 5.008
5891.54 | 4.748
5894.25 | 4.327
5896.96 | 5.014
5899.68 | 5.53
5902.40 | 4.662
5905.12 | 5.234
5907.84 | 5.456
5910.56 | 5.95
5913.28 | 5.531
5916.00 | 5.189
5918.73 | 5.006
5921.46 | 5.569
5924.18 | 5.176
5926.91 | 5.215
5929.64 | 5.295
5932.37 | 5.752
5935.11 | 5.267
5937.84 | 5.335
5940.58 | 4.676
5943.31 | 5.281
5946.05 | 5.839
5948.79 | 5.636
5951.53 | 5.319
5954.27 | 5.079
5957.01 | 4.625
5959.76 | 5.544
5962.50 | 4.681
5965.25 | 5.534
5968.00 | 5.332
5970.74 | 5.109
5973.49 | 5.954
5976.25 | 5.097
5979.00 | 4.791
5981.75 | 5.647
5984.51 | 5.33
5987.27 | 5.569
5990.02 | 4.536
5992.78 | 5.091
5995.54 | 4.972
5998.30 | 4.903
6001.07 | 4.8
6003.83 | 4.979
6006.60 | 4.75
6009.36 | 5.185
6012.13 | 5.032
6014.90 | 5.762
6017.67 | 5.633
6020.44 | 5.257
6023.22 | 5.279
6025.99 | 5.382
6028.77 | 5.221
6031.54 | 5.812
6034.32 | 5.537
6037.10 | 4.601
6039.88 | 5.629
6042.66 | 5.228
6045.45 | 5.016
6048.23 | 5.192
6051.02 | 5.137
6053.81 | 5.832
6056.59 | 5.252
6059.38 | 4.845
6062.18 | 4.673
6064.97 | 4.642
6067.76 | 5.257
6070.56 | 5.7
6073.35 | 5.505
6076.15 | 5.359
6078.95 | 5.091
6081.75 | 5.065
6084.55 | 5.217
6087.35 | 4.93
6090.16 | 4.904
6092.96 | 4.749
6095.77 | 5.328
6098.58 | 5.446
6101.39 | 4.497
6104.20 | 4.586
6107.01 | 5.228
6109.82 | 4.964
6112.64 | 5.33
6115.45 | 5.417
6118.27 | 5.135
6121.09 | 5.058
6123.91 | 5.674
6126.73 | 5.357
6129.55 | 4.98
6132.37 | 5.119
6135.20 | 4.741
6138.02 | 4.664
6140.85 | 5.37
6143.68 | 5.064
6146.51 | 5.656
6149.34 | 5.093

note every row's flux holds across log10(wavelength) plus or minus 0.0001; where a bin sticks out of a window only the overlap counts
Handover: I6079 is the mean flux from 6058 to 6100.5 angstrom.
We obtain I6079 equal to 5.11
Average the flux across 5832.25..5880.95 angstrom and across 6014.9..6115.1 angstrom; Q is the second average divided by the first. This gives 1.0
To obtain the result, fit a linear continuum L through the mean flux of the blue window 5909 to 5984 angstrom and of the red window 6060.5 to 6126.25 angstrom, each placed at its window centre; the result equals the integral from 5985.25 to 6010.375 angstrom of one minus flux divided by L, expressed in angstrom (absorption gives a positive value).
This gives 1.3 angstrom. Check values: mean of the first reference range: 5.31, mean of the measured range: 4.98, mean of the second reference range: 5.12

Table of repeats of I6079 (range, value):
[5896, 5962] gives 5.29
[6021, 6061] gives 5.28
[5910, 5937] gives 5.38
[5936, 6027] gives 5.21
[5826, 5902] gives 5.09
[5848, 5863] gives 4.87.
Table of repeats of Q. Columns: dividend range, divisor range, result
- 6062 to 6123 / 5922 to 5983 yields 0.97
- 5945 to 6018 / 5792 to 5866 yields 1.01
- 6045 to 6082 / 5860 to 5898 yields 1.03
